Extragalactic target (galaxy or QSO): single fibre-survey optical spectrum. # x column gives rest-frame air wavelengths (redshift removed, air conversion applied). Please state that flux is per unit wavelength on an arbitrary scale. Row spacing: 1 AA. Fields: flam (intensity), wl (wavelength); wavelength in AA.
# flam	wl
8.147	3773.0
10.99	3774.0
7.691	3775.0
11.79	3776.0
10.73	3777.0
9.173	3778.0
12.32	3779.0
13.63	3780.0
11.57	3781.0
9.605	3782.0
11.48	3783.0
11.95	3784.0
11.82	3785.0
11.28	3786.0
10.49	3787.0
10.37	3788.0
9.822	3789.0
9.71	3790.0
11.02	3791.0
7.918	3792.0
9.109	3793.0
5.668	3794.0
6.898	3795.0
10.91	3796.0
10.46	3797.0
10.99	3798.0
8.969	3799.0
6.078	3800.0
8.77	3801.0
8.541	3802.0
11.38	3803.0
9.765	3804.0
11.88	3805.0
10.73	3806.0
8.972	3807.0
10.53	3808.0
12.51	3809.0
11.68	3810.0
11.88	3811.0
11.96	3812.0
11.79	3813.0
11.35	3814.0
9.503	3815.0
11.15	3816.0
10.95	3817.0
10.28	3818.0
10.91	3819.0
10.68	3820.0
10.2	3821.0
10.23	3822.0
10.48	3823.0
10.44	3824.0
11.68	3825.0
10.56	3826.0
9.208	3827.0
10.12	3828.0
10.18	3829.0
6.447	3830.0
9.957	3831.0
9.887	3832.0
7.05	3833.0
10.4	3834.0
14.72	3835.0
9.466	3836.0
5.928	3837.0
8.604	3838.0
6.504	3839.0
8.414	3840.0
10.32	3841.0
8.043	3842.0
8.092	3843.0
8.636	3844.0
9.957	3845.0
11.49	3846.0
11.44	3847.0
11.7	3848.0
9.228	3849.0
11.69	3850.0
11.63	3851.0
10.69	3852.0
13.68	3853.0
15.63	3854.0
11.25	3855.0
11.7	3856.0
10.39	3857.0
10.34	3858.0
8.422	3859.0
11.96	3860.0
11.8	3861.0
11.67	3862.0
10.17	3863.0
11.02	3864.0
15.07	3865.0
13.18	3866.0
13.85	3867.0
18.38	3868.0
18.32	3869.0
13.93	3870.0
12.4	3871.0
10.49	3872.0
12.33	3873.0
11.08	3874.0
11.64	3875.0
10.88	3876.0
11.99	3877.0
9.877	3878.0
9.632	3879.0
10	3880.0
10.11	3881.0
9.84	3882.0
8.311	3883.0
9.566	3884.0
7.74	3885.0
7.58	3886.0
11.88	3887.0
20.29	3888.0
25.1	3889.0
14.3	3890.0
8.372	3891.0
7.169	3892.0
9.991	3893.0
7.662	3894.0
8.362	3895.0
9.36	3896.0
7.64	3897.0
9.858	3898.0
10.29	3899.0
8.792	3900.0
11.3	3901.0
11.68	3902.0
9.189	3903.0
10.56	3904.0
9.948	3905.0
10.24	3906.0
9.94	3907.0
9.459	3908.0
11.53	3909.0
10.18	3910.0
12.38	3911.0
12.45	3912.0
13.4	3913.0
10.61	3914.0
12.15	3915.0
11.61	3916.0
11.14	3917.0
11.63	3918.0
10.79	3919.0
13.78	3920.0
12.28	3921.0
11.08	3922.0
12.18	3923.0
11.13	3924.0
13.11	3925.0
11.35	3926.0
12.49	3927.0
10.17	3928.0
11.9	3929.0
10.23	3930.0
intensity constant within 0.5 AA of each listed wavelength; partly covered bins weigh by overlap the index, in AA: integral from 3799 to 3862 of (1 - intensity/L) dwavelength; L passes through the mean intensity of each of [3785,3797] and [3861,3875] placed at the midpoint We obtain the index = 5.6 AA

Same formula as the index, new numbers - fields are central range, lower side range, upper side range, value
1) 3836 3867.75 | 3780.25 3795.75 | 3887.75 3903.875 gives -0.40 AA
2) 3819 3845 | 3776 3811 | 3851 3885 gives 3.59 AA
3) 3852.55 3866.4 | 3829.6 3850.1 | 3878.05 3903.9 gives -2.85 AA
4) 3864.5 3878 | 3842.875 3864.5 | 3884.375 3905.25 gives -2.77 AA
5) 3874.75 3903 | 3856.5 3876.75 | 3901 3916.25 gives 2.43 AA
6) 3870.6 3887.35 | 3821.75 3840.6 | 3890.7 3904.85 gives -1.63 AA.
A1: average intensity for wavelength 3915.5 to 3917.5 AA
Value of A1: 11.4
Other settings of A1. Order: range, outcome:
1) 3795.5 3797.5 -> 10.7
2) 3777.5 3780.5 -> 11.7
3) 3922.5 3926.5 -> 11.9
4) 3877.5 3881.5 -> 9.9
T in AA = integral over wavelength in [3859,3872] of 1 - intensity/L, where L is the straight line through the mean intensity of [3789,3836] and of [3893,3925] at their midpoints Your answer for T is -3.4 AA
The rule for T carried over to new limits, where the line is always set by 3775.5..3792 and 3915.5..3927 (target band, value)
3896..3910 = 2.1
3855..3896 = -0.3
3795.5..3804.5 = 1.2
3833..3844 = 2.3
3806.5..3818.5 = 0.1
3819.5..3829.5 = 0.8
